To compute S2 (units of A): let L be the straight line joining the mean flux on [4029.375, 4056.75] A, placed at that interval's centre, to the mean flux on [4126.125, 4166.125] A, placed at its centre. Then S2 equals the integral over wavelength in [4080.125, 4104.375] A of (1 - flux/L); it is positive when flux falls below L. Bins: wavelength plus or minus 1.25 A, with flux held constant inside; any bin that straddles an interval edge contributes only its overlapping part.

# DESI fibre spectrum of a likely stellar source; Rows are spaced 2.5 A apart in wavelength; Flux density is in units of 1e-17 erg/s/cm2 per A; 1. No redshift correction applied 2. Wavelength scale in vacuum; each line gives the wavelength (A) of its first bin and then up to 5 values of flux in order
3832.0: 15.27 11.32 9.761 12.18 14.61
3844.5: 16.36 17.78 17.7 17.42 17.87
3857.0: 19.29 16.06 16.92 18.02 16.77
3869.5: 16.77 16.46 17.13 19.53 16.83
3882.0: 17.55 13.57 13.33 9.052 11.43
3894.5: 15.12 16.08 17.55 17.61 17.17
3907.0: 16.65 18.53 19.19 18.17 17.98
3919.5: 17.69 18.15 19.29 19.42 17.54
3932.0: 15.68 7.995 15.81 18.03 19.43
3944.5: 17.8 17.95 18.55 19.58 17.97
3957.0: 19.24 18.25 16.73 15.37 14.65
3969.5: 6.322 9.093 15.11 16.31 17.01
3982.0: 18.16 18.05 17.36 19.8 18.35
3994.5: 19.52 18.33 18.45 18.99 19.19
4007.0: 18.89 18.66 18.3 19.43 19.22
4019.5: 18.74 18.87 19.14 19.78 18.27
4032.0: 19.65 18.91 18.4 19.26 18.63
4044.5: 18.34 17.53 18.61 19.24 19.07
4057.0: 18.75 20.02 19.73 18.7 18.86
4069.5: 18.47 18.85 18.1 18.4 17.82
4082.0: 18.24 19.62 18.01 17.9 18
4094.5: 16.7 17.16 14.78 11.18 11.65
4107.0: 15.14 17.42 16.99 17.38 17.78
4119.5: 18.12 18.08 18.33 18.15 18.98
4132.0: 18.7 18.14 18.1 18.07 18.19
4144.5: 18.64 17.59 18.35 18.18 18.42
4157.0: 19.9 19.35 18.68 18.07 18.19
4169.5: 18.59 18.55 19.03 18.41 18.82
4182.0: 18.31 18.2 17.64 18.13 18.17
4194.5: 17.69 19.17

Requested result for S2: 2.6 A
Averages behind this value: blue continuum 18.7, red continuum 18.5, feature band 16.6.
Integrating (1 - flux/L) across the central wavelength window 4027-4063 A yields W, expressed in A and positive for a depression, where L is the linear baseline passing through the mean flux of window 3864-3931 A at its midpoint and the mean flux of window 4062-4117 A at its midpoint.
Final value -3.8 A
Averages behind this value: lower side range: 16.7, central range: 18.9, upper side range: 17.2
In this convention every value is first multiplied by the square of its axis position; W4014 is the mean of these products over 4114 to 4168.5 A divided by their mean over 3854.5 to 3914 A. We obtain 1.3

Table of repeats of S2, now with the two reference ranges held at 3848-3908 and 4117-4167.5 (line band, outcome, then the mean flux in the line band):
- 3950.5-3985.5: 2.4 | 15.8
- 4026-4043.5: -1.4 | 19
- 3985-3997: -1.0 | 18.7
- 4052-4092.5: -1.9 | 18.7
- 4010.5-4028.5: -1.7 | 19.1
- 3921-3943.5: -0.1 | 16.8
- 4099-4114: 2.9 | 14.7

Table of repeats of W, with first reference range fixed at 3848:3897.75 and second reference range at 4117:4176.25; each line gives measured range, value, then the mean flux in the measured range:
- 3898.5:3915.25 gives -1.4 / 17.8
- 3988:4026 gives -3.6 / 18.9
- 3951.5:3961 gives -1.0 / 18.6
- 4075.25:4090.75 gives -0.4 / 18.3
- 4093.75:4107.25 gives 2.8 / 14.3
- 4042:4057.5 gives -0.8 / 18.6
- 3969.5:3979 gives 2.3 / 12.8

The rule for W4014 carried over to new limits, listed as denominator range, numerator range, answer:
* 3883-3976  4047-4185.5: 1.22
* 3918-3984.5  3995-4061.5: 1.19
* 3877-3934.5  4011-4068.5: 1.23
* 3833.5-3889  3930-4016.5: 1.13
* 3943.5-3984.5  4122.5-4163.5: 1.25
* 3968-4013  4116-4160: 1.16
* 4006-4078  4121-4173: 1.03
